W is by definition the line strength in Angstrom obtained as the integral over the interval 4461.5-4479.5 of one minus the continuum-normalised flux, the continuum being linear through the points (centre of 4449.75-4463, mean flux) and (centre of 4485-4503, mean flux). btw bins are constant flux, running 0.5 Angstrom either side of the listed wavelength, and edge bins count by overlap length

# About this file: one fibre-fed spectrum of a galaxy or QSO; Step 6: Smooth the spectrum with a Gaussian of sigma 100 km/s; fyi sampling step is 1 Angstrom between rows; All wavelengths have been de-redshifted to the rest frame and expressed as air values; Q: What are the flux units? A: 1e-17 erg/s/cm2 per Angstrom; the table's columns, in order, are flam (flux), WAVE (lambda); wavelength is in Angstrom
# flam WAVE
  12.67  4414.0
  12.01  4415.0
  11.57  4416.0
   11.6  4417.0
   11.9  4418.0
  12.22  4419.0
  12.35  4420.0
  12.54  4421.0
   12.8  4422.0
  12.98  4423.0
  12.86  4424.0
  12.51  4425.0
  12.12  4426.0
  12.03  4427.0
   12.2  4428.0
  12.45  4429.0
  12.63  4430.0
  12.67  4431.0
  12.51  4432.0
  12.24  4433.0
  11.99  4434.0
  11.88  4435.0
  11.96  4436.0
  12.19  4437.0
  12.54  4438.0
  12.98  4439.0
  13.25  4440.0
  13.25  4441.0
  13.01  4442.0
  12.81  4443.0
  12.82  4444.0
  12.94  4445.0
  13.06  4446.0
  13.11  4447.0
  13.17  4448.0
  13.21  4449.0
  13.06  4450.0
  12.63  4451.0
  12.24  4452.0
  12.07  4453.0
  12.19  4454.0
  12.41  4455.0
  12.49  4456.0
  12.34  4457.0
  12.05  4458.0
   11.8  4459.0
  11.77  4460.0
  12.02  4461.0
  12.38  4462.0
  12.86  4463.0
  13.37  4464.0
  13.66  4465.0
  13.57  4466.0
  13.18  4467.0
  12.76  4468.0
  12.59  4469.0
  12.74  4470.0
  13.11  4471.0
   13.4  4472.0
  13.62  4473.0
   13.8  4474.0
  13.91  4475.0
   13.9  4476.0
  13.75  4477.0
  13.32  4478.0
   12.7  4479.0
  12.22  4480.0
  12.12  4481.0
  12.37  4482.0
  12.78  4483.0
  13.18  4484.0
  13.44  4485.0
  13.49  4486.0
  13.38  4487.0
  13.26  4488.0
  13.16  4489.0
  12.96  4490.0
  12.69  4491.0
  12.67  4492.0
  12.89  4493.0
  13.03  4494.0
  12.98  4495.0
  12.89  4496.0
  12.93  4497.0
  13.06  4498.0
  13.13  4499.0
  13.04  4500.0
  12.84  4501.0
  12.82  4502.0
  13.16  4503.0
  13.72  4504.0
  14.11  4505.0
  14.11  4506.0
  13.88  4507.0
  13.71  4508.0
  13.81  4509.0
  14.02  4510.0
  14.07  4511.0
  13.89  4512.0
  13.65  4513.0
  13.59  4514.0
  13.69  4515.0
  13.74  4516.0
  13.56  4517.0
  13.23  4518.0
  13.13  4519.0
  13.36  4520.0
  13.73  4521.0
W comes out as -1.0 Angstrom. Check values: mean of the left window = 12.3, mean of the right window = 13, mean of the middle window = 13.3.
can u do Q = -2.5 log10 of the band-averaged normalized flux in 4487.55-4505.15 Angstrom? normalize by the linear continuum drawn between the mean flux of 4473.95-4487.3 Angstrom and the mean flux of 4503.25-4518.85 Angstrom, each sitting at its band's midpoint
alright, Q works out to 0.03 mag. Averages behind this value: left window 13.1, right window 13.8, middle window 13.1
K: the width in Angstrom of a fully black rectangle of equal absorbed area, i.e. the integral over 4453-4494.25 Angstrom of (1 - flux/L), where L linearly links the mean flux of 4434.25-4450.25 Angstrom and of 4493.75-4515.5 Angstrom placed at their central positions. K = 0.8 Angstrom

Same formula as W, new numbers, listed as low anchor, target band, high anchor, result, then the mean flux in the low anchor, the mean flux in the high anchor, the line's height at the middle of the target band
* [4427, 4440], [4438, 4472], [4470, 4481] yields 0.20 Angstrom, 12.4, 13.3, 12.8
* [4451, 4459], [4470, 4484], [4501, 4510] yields -0.31 Angstrom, 12.3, 13.6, 12.9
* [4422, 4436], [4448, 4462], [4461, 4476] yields 0.60 Angstrom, 12.4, 13.2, 12.9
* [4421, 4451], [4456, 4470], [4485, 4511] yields 0.32 Angstrom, 12.7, 13.3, 12.9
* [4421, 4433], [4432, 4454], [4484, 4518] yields 0.05 Angstrom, 12.5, 13.4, 12.7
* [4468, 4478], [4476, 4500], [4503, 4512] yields 1.07 Angstrom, 13.4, 13.9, 13.6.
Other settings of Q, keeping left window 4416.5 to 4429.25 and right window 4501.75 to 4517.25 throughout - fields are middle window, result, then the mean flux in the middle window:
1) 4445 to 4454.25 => 0.00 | 12.8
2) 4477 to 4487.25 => 0.03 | 12.9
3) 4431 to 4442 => 0.00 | 12.5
